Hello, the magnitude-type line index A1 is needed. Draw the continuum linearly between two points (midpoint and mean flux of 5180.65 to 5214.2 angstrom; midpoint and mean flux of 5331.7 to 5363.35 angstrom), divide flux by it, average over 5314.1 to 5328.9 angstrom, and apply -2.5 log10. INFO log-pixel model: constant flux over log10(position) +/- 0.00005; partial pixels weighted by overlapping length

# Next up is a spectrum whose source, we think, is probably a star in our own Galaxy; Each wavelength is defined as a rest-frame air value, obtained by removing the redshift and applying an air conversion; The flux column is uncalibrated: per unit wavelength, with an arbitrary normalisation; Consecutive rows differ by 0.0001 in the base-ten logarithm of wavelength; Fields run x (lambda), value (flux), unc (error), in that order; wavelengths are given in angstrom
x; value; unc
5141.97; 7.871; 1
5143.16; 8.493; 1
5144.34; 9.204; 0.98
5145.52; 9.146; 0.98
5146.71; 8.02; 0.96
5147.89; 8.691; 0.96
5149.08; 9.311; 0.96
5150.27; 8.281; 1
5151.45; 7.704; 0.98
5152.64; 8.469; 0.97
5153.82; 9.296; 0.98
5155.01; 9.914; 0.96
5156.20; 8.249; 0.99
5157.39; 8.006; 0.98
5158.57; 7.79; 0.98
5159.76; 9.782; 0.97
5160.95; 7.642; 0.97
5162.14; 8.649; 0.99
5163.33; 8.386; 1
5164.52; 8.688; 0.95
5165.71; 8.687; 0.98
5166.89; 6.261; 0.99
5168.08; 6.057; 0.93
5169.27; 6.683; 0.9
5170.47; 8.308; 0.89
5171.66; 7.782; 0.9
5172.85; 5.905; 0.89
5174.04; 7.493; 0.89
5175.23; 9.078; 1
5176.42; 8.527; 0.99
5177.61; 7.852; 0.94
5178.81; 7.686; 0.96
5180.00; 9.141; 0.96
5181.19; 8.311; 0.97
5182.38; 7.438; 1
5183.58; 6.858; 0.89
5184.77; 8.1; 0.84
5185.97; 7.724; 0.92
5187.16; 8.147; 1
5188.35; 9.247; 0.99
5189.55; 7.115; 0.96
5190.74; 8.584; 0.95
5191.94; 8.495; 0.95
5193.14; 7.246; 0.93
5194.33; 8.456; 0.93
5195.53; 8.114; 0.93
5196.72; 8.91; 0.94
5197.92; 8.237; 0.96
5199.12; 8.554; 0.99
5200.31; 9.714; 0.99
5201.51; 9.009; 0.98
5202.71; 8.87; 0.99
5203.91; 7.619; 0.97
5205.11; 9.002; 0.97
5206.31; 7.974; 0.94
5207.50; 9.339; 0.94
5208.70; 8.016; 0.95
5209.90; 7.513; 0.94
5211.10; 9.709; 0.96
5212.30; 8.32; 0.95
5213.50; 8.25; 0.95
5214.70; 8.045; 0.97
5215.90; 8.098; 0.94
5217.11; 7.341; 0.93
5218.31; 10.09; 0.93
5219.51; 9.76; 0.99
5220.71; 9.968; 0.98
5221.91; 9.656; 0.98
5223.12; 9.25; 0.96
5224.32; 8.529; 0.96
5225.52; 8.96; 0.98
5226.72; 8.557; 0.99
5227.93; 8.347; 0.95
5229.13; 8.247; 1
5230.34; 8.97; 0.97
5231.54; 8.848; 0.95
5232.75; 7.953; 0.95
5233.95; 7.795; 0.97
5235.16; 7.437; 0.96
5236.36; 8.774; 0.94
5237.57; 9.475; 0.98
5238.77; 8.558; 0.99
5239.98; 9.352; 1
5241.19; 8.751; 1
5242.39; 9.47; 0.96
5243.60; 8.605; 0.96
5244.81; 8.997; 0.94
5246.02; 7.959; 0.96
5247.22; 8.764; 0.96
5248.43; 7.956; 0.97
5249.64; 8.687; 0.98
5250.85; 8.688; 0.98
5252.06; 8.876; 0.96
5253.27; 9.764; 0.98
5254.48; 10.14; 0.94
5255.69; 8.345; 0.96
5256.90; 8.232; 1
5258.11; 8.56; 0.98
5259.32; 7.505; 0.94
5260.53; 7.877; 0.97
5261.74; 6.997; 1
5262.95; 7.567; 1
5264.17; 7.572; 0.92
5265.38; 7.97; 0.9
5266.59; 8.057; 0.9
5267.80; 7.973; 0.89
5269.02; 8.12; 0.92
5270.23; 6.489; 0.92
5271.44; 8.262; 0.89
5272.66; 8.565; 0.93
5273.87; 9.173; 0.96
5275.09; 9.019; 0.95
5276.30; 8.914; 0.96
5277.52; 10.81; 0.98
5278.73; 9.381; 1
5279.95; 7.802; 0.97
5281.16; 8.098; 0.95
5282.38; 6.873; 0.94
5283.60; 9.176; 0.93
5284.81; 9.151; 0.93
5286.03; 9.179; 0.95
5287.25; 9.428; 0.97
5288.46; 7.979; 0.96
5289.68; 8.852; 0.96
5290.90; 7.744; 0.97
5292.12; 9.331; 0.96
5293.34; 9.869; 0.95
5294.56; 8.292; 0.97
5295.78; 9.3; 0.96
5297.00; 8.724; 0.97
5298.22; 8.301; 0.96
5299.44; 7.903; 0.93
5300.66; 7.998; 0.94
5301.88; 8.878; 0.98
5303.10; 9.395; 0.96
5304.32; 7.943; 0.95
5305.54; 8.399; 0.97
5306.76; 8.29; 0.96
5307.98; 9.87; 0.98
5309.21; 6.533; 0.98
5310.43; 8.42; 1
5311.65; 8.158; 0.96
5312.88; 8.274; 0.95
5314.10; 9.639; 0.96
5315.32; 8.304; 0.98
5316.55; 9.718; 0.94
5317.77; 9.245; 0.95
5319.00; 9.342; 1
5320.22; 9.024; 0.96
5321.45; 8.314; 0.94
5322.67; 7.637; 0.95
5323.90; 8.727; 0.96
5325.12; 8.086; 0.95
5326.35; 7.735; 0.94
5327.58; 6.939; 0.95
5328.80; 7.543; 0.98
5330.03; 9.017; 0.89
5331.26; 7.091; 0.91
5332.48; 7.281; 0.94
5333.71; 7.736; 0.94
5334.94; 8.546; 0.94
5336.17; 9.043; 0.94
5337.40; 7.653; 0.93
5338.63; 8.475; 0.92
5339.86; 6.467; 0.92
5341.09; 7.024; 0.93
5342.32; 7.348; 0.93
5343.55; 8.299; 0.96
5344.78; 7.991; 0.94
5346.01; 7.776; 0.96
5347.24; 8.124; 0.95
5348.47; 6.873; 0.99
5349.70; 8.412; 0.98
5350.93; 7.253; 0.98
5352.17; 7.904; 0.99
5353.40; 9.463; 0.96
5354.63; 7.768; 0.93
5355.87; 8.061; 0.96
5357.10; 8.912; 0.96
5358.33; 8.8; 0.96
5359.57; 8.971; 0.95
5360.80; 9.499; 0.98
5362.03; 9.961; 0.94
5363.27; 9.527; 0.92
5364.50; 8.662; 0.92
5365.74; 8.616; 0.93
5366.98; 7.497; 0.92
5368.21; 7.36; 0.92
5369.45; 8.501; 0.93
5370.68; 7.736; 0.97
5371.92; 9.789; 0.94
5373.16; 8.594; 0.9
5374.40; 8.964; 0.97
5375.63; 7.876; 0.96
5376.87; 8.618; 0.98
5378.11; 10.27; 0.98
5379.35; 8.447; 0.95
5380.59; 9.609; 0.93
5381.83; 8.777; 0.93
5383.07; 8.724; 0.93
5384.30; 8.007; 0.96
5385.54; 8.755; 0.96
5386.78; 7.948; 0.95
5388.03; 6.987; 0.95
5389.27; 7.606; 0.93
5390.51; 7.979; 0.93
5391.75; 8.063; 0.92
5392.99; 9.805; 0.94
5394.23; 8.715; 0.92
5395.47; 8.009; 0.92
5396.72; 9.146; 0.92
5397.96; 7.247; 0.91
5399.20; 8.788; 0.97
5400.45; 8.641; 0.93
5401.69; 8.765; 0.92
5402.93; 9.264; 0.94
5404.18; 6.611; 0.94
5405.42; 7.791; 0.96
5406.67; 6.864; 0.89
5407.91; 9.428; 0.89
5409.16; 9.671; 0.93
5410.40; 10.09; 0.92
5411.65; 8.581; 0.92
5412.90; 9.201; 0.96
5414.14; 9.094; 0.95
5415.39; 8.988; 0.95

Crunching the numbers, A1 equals -0.035 mag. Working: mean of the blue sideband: 8.32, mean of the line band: 8.47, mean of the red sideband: 8.17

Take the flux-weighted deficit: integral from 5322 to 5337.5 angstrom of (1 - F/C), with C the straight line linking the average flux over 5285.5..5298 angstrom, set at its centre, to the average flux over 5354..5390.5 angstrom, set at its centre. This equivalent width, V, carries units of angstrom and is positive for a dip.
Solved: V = 1.4 angstrom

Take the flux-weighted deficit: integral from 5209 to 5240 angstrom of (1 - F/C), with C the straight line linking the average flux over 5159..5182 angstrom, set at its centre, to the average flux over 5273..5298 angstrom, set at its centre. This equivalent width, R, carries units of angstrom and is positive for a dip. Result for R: -1.1 angstrom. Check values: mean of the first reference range 7.94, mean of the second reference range 8.84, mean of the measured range 8.66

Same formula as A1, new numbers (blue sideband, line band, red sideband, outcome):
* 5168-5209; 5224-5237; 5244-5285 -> -0.01 mag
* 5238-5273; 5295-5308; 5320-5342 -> -0.07 mag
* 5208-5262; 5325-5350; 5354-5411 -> 0.11 mag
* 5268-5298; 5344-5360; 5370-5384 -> 0.08 mag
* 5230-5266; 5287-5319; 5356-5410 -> -0.02 mag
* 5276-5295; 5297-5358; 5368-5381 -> 0.07 mag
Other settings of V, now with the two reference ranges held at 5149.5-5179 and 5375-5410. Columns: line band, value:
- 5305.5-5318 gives -0.4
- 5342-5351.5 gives 0.7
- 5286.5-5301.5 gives -0.7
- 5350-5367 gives -0.6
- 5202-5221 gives -1.1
